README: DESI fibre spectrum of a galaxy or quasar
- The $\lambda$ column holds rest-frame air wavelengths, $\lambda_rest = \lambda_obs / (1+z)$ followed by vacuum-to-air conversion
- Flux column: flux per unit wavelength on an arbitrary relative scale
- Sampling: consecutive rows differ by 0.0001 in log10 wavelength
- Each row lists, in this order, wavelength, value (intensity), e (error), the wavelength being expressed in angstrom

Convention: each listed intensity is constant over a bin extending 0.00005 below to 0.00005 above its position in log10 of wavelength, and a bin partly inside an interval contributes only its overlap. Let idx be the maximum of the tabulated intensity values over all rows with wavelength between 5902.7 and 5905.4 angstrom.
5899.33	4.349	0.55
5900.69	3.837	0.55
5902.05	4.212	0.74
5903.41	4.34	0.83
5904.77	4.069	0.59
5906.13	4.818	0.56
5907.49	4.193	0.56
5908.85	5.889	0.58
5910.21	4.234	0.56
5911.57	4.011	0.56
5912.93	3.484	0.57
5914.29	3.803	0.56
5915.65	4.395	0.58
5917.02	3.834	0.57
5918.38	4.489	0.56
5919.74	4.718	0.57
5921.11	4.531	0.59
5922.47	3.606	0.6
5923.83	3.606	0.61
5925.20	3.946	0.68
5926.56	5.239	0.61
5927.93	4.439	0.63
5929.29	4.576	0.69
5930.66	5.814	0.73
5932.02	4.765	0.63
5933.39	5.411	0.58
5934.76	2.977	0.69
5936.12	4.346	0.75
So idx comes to 4.34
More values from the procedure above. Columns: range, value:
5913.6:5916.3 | 4.395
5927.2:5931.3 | 5.814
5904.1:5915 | 5.889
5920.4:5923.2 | 4.531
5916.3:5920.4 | 4.718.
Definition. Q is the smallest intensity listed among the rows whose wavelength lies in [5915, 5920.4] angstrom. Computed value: 3.834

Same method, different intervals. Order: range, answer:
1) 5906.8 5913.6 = 3.484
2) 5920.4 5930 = 3.606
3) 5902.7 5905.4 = 4.069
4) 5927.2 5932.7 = 4.439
